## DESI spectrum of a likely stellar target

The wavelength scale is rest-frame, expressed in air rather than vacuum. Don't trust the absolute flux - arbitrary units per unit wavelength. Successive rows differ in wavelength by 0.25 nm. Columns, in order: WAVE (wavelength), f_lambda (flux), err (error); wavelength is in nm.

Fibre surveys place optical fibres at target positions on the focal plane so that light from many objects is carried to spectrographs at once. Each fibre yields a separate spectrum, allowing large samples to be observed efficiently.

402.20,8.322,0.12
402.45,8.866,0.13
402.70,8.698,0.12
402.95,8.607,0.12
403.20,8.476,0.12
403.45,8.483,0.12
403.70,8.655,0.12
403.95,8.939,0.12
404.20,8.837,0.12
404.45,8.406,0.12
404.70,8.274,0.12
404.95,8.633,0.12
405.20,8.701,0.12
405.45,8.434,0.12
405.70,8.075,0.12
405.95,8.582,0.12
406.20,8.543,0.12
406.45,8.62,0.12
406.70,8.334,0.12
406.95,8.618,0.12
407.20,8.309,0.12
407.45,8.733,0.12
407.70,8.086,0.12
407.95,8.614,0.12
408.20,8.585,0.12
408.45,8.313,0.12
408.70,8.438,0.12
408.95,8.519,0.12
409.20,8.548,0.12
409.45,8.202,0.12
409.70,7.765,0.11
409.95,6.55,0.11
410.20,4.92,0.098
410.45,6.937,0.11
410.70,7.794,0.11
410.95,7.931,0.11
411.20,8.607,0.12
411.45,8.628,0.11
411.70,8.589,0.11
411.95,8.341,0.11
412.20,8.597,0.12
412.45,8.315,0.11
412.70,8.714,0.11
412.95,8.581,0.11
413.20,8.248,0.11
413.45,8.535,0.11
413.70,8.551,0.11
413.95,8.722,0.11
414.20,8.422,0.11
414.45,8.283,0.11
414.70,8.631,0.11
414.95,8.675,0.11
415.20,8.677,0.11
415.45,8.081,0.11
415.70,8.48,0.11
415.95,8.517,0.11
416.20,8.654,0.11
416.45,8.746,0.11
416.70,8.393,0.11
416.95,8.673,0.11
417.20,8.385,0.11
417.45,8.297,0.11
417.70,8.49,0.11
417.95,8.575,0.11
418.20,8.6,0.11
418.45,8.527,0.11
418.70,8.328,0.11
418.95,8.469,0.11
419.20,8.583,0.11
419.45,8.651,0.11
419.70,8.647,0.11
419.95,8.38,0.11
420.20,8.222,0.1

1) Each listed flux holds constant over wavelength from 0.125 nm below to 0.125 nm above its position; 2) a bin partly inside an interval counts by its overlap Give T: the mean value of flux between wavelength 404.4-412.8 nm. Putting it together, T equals 8.21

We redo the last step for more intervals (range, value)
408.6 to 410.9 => 7.52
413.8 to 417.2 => 8.53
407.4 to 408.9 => 8.45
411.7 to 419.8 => 8.51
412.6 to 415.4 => 8.53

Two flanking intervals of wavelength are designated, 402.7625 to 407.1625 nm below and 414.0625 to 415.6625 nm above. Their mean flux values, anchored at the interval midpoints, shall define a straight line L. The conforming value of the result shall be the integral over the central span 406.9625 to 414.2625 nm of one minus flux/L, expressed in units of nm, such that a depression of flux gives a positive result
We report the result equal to 0.27 nm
